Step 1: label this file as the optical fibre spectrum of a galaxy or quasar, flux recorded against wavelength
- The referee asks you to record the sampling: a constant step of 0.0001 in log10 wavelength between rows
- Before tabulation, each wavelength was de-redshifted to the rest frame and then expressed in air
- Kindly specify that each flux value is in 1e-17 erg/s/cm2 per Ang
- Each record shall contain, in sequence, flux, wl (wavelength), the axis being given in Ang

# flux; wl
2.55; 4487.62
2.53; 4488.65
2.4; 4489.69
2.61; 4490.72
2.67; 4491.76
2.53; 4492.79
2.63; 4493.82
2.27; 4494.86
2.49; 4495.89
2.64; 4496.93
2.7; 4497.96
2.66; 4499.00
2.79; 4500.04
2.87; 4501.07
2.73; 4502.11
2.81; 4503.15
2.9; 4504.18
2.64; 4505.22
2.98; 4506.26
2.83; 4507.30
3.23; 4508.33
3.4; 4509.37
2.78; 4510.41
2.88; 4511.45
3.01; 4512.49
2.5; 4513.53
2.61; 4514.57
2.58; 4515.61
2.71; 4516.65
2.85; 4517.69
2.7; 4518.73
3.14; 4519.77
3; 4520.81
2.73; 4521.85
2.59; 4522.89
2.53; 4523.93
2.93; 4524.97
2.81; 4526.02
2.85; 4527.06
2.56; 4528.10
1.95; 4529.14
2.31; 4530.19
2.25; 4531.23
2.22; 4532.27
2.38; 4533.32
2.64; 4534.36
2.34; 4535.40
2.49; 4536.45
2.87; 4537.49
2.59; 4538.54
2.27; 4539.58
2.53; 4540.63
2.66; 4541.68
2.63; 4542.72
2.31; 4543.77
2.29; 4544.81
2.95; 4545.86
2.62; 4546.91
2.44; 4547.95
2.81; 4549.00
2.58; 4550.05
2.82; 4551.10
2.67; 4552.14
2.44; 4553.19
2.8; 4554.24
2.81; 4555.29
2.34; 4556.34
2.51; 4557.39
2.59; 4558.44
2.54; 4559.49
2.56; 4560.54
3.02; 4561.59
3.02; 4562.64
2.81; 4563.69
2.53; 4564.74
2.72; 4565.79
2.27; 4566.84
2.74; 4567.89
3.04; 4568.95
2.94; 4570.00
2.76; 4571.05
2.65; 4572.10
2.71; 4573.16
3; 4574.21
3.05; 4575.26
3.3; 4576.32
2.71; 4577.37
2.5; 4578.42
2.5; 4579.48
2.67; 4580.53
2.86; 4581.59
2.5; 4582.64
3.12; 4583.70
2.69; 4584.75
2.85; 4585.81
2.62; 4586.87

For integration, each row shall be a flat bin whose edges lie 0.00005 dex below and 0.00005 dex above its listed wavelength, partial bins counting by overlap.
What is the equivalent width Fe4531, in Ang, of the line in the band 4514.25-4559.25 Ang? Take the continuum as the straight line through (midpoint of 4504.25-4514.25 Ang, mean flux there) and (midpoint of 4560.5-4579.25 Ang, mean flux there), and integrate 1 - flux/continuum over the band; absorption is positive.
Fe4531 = 4.1 Ang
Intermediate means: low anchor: 2.91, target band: 2.6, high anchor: 2.8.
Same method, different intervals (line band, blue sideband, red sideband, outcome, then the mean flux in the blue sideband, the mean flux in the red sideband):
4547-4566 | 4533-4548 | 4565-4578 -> 0.12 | 2.54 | 2.82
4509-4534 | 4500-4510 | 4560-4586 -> 1.88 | 2.92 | 2.78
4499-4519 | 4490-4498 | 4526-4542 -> -2.41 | 2.56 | 2.47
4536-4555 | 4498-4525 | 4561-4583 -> 1.32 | 2.82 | 2.78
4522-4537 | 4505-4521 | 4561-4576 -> 1.86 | 2.87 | 2.81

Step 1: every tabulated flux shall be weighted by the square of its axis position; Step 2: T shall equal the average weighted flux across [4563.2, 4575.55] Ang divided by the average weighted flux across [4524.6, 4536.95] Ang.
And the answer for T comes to 1.1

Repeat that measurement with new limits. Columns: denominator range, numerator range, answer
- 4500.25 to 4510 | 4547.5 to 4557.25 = 0.92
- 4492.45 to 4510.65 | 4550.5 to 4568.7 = 0.98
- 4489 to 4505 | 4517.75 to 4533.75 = 1.00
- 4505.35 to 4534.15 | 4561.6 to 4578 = 1.06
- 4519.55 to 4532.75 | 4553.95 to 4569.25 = 1.05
